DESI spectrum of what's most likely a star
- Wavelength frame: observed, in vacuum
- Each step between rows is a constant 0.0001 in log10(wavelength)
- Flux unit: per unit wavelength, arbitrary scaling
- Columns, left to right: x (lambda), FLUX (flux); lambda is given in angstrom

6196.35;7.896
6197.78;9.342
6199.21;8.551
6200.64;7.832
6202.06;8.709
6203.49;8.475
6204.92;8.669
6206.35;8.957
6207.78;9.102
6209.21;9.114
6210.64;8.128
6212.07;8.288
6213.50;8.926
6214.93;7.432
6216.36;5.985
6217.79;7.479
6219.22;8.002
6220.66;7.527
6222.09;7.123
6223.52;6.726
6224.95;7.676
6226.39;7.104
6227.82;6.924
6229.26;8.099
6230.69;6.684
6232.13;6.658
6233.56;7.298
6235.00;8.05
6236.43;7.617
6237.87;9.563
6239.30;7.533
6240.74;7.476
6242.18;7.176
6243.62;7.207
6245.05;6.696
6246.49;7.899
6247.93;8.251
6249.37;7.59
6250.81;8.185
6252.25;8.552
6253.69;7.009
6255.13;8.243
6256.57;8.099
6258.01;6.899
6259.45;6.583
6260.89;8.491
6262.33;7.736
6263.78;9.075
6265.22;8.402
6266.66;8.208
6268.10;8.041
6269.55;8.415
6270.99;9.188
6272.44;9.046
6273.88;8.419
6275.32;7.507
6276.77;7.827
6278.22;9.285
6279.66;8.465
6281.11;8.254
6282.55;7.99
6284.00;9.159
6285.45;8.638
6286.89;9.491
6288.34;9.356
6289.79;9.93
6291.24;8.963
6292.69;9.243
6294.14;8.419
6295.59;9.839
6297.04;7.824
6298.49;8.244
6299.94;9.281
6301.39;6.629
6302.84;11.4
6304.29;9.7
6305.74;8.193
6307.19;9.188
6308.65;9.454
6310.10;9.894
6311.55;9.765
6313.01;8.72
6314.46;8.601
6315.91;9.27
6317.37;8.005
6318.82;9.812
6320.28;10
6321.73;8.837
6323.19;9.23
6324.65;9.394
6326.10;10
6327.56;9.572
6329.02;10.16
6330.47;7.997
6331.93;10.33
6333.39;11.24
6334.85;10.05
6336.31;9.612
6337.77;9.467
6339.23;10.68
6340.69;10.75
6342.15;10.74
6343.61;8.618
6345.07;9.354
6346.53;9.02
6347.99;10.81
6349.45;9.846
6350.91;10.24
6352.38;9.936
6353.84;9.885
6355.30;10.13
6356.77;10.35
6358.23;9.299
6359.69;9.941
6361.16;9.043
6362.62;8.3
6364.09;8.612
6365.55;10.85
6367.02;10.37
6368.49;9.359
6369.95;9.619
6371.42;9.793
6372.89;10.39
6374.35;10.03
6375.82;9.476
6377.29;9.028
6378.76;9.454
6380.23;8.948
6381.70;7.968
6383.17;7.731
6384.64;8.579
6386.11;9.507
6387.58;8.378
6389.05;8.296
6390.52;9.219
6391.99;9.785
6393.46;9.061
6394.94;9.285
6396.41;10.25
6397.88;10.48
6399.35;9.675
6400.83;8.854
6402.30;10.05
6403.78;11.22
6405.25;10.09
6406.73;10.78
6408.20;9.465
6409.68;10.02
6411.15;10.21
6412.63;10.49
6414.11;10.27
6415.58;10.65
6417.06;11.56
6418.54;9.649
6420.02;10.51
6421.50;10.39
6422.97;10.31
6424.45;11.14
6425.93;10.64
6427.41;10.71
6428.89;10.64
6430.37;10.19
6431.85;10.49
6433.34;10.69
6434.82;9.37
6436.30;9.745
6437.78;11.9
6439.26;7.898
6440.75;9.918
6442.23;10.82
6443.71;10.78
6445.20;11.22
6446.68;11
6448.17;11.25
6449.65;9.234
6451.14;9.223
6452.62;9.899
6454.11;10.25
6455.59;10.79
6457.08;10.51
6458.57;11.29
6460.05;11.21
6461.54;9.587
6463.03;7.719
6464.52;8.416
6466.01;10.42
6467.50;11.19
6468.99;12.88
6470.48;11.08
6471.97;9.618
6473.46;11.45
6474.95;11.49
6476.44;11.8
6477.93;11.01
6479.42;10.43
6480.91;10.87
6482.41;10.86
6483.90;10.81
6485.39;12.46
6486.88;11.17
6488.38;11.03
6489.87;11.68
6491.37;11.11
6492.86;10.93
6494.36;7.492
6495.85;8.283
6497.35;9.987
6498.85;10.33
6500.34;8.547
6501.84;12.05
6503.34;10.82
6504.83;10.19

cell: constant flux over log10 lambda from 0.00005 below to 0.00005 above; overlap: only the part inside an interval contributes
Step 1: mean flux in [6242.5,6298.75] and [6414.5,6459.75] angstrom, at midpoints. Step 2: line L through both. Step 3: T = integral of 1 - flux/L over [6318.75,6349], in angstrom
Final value -2.2 angstrom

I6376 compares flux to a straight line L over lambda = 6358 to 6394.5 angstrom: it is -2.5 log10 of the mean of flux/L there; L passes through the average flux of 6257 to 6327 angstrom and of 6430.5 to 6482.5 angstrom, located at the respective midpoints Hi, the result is 0.05 mag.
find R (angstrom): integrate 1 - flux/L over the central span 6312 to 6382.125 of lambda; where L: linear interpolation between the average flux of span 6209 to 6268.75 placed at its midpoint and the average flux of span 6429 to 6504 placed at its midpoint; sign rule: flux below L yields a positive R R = -4.7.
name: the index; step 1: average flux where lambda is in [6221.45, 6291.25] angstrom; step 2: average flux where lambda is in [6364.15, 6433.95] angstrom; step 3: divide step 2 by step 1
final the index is 1.2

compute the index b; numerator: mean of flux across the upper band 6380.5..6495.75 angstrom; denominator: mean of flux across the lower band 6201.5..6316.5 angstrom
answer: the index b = 1.24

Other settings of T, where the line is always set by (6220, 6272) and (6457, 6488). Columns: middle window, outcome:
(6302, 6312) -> -1.25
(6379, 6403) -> 1.37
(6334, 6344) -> -1.19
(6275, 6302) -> -1.21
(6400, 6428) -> -1.03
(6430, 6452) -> 0.23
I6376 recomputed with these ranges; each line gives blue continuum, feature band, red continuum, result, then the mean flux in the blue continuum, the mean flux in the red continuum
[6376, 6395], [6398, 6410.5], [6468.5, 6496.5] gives -0.090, 8.86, 10.9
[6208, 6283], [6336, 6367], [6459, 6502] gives -0.085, 7.86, 10.5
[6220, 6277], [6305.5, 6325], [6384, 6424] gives -0.061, 7.77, 9.9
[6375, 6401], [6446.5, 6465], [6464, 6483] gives 0.054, 9.12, 10.9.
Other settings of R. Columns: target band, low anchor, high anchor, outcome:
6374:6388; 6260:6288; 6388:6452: 1.2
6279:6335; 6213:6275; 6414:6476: -3.9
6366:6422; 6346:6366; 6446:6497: 1.6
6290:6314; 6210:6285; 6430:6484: -1.5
